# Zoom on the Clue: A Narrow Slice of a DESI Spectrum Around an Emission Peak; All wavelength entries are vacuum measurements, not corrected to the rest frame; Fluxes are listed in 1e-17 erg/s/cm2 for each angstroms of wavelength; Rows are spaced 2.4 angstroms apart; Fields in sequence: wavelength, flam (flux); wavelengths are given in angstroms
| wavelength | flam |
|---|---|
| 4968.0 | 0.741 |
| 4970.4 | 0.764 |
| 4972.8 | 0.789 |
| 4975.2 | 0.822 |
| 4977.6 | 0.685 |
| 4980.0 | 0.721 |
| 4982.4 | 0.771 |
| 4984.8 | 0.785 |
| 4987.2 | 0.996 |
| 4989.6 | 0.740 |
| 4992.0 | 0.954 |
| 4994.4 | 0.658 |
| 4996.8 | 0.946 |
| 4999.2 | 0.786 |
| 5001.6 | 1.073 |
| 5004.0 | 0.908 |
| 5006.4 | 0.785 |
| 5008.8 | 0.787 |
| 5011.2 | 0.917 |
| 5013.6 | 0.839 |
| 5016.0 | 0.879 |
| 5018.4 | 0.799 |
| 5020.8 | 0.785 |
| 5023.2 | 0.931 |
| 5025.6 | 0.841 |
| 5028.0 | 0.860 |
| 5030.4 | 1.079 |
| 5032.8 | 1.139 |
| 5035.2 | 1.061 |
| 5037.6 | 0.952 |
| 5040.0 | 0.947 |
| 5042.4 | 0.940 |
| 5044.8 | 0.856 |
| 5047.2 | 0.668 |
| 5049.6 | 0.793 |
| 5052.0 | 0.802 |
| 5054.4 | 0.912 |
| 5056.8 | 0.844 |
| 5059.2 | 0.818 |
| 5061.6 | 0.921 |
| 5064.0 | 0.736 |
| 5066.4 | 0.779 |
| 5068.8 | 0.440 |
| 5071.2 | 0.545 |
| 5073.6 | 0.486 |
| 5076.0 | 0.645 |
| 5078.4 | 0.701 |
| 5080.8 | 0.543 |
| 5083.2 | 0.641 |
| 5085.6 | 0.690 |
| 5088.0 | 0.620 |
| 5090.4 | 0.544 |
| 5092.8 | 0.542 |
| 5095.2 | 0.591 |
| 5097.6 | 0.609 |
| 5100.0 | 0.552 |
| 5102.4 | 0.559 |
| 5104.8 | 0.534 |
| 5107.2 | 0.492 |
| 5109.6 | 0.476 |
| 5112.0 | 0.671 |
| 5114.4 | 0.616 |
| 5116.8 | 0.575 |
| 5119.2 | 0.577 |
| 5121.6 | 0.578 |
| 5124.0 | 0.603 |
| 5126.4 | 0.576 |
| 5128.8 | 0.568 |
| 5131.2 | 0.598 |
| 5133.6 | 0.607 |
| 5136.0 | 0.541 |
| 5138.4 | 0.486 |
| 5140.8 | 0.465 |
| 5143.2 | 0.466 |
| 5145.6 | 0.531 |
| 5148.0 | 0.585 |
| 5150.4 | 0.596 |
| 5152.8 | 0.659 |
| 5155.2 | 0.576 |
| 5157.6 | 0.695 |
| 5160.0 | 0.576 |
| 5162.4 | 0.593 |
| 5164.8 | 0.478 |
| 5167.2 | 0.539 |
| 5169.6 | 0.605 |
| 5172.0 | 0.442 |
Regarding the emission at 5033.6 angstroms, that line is C III]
